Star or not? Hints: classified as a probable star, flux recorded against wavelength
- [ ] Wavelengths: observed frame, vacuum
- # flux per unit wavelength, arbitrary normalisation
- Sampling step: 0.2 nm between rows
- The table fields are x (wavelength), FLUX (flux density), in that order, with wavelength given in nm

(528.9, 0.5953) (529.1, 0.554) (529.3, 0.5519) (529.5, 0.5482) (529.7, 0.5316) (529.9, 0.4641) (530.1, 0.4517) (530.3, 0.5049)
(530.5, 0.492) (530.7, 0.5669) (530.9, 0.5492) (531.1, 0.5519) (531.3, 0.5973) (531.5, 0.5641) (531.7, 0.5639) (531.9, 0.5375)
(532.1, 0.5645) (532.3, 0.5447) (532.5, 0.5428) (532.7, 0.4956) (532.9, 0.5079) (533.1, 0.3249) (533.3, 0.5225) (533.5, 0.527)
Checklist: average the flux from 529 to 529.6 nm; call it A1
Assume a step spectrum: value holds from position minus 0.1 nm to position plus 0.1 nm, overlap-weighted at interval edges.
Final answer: 0.551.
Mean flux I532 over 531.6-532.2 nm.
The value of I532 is 0.555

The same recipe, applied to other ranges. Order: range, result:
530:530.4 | 0.478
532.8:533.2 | 0.416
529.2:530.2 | 0.509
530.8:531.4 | 0.566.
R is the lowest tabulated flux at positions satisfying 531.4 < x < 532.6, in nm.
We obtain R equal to 0.5375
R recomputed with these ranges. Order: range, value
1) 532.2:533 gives 0.4956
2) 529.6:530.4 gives 0.4517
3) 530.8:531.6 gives 0.5492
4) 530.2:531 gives 0.492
